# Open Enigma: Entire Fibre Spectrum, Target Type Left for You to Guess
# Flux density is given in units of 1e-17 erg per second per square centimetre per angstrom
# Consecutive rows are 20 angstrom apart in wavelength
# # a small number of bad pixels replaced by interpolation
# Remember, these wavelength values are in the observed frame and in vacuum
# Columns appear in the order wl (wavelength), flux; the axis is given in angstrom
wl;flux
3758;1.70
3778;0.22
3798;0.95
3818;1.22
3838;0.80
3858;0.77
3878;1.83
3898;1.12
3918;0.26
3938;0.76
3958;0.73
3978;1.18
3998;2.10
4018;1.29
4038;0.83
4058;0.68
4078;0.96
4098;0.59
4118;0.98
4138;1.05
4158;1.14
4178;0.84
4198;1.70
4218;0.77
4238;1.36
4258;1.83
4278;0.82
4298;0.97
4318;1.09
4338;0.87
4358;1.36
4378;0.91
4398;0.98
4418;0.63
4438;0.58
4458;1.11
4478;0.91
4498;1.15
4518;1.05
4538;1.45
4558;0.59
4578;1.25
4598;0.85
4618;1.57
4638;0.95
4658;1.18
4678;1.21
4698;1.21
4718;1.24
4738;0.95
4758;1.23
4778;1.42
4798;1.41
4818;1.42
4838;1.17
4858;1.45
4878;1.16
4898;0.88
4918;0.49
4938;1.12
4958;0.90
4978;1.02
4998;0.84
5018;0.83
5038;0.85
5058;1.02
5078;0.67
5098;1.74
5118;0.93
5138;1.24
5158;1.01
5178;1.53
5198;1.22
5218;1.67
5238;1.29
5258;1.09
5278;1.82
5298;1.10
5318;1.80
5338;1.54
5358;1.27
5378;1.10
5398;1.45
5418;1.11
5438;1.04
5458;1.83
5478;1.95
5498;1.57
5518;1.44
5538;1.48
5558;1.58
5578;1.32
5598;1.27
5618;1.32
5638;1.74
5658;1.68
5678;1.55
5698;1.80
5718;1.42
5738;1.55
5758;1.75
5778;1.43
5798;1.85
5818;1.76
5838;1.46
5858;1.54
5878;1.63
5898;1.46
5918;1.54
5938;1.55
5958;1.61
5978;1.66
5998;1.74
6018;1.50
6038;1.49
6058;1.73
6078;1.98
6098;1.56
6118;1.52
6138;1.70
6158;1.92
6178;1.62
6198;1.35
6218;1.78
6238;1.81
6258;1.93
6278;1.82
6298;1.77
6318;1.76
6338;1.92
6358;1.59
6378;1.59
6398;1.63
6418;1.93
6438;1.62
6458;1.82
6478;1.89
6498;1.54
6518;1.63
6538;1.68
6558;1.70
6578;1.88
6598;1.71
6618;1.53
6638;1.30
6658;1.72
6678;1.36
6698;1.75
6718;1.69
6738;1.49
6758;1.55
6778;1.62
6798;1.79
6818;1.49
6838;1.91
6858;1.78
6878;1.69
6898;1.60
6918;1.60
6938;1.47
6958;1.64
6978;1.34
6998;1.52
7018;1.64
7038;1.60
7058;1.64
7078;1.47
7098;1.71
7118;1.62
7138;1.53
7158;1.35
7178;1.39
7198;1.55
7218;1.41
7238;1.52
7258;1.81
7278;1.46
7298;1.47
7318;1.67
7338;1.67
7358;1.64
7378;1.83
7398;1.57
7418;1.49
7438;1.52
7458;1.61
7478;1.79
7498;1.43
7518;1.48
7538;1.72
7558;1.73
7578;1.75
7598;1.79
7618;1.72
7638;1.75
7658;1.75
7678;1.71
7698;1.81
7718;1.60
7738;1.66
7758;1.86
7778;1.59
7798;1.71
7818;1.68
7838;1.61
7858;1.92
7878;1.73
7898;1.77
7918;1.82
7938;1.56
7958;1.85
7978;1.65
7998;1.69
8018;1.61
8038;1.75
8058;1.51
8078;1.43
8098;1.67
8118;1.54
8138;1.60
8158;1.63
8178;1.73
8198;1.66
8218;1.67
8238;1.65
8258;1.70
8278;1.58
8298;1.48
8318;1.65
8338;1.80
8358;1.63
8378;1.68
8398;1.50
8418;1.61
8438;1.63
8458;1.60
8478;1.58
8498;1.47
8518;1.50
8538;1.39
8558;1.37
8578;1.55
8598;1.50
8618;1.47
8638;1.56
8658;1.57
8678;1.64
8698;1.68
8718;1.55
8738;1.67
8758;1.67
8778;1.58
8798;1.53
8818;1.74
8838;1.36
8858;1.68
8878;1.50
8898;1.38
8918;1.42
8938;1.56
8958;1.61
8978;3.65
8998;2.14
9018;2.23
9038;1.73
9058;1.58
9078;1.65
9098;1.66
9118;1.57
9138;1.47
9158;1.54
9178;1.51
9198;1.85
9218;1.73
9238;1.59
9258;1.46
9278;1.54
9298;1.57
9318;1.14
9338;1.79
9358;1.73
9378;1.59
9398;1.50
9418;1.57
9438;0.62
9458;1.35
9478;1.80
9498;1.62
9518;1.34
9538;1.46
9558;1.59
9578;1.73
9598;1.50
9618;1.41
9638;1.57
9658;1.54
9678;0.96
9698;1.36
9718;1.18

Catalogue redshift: 0.368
